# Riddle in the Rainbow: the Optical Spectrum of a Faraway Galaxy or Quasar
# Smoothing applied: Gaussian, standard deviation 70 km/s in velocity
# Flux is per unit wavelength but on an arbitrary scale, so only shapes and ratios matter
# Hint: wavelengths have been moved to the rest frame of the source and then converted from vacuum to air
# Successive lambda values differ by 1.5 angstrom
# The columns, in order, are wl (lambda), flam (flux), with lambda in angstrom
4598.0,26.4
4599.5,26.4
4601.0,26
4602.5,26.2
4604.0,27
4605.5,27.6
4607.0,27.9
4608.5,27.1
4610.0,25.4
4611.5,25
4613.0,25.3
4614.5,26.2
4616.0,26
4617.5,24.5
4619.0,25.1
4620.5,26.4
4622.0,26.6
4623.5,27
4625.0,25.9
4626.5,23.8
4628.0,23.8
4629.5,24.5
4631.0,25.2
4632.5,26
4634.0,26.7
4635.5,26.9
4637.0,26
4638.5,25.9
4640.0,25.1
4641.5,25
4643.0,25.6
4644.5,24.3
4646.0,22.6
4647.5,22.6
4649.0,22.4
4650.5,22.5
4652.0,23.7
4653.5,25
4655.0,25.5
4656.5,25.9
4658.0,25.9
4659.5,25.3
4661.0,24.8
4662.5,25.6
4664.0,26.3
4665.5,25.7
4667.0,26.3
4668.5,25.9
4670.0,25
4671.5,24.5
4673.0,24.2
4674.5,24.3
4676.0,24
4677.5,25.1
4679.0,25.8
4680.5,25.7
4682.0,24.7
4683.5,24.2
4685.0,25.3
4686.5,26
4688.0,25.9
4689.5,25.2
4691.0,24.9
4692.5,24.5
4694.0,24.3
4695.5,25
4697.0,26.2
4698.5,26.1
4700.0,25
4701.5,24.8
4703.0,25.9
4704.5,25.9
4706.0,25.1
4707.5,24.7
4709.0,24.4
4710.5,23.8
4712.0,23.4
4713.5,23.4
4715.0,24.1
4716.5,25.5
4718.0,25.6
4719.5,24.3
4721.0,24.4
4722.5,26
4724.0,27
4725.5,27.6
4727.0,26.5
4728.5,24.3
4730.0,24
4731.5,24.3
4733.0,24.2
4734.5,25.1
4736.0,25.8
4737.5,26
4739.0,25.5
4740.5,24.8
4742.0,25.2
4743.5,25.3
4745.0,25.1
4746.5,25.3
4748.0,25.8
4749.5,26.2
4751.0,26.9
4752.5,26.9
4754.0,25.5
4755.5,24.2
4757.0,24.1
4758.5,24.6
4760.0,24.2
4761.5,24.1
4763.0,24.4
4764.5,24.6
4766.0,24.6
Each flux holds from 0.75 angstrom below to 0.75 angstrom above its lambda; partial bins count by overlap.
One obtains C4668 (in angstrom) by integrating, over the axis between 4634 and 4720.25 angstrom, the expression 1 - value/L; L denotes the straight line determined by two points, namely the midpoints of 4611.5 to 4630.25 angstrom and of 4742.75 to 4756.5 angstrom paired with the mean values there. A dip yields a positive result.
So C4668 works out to 1.9 angstrom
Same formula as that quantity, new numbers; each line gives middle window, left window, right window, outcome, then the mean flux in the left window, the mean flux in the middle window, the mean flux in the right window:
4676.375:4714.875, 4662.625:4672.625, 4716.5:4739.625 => 0.7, 25.6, 25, 25.4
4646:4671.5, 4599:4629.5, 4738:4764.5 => 0.8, 25.9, 24.8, 25.2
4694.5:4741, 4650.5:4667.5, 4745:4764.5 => 0.2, 25.3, 25.1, 25.2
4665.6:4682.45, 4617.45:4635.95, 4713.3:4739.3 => 0.2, 25.6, 25.1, 25.2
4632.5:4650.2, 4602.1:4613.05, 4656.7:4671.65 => 0.8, 26.5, 24.8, 25.6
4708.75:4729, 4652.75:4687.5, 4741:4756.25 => 0.4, 25.3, 25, 25.6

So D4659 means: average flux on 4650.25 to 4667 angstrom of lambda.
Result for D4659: 25.2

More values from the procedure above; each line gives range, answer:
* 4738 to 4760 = 25.4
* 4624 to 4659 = 24.8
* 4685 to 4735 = 25.1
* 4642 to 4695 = 24.8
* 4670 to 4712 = 25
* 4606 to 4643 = 25.7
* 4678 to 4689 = 25.4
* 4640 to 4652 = 23.7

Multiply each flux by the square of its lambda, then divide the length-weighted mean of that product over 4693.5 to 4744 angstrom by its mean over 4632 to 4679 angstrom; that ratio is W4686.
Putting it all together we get 1.0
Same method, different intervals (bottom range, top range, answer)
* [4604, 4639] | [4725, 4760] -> 1.03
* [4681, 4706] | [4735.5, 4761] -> 1.03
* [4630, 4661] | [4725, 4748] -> 1.05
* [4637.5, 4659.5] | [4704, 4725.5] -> 1.05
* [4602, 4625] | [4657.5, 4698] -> 0.99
